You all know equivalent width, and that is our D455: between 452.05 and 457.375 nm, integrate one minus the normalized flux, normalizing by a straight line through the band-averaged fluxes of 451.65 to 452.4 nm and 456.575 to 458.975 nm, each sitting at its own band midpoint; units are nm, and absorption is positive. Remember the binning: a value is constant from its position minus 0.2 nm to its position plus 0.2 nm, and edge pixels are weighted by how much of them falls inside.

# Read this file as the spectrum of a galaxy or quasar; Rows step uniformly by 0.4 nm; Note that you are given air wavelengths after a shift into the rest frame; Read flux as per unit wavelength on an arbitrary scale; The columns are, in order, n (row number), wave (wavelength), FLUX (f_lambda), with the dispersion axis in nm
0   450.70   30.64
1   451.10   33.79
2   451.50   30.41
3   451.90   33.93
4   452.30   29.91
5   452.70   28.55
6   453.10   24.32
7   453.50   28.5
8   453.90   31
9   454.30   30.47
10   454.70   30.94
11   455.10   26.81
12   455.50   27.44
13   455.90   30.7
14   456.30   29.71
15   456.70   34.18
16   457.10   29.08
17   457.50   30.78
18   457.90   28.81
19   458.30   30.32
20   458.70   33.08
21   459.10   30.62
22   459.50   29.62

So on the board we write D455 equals 0.358 nm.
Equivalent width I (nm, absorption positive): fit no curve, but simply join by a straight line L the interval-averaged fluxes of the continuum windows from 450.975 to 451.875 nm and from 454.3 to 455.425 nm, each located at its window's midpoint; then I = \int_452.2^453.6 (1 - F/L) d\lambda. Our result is 0.15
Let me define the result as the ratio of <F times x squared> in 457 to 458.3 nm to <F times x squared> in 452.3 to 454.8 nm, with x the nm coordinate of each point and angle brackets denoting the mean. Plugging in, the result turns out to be 1.0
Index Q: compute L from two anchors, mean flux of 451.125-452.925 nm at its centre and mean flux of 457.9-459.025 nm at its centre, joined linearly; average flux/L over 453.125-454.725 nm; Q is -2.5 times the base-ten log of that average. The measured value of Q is 0.05 mag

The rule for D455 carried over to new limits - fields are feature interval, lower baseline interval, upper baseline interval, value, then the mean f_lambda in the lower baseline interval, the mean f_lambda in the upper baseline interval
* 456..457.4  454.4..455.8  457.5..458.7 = -0.06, 28.7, 30.4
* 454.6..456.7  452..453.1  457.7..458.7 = 0.01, 28.8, 30.3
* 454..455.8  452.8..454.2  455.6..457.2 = 0.02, 28.2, 30.8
